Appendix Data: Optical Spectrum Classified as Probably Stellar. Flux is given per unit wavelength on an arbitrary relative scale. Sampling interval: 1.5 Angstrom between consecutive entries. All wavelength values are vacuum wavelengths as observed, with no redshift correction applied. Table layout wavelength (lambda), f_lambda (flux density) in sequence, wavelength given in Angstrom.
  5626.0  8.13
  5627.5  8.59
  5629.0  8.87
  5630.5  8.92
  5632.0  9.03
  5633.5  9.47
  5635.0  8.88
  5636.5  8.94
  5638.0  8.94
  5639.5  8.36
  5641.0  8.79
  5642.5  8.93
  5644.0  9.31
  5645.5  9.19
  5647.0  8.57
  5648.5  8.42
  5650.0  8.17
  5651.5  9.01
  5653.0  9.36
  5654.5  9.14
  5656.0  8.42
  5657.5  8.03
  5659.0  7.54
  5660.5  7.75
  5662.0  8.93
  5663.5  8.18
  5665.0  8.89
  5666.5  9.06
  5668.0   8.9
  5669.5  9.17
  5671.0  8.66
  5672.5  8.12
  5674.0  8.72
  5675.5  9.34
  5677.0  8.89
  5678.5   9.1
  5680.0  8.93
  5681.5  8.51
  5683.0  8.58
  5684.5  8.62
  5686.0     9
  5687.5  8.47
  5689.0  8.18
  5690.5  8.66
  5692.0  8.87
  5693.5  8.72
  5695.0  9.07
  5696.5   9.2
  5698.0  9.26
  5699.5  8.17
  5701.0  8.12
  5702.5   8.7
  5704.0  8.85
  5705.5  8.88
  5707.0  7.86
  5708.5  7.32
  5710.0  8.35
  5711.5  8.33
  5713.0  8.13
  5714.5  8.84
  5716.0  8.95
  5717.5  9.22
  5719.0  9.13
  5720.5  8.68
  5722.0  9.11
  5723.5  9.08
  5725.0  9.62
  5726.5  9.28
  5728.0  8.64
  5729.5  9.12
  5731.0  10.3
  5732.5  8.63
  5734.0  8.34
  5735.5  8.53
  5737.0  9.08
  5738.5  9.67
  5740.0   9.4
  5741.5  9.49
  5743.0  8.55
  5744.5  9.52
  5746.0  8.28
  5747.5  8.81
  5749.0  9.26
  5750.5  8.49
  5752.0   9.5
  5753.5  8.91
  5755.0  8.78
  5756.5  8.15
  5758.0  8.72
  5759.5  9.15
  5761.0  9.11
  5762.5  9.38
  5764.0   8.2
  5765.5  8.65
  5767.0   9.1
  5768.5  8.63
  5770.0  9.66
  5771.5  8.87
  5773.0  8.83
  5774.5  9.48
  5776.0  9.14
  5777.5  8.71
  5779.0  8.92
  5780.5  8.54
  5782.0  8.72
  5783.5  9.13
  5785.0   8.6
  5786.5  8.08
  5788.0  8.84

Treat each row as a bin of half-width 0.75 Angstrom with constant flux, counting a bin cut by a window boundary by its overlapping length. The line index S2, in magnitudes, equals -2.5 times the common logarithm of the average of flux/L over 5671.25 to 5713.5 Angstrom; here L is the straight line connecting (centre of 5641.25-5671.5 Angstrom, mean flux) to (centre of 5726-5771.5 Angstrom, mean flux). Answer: 0.023 mag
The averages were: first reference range 8.68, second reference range 8.97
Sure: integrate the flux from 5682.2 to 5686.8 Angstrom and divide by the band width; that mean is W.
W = 8.73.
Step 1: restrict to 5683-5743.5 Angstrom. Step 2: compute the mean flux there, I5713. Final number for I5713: 8.81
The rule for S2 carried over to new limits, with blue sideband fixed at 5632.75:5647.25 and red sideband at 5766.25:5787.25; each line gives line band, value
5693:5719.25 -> 0.04 mag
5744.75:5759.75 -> 0.01 mag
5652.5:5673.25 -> 0.05 mag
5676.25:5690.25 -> 0.03 mag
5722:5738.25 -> -0.02 mag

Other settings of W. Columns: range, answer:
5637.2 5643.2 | 8.76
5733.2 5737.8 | 8.66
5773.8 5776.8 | 9.3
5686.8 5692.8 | 8.55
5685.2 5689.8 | 8.55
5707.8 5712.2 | 8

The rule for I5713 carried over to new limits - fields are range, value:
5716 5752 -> 9.06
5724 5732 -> 9.36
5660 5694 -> 8.71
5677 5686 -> 8.78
